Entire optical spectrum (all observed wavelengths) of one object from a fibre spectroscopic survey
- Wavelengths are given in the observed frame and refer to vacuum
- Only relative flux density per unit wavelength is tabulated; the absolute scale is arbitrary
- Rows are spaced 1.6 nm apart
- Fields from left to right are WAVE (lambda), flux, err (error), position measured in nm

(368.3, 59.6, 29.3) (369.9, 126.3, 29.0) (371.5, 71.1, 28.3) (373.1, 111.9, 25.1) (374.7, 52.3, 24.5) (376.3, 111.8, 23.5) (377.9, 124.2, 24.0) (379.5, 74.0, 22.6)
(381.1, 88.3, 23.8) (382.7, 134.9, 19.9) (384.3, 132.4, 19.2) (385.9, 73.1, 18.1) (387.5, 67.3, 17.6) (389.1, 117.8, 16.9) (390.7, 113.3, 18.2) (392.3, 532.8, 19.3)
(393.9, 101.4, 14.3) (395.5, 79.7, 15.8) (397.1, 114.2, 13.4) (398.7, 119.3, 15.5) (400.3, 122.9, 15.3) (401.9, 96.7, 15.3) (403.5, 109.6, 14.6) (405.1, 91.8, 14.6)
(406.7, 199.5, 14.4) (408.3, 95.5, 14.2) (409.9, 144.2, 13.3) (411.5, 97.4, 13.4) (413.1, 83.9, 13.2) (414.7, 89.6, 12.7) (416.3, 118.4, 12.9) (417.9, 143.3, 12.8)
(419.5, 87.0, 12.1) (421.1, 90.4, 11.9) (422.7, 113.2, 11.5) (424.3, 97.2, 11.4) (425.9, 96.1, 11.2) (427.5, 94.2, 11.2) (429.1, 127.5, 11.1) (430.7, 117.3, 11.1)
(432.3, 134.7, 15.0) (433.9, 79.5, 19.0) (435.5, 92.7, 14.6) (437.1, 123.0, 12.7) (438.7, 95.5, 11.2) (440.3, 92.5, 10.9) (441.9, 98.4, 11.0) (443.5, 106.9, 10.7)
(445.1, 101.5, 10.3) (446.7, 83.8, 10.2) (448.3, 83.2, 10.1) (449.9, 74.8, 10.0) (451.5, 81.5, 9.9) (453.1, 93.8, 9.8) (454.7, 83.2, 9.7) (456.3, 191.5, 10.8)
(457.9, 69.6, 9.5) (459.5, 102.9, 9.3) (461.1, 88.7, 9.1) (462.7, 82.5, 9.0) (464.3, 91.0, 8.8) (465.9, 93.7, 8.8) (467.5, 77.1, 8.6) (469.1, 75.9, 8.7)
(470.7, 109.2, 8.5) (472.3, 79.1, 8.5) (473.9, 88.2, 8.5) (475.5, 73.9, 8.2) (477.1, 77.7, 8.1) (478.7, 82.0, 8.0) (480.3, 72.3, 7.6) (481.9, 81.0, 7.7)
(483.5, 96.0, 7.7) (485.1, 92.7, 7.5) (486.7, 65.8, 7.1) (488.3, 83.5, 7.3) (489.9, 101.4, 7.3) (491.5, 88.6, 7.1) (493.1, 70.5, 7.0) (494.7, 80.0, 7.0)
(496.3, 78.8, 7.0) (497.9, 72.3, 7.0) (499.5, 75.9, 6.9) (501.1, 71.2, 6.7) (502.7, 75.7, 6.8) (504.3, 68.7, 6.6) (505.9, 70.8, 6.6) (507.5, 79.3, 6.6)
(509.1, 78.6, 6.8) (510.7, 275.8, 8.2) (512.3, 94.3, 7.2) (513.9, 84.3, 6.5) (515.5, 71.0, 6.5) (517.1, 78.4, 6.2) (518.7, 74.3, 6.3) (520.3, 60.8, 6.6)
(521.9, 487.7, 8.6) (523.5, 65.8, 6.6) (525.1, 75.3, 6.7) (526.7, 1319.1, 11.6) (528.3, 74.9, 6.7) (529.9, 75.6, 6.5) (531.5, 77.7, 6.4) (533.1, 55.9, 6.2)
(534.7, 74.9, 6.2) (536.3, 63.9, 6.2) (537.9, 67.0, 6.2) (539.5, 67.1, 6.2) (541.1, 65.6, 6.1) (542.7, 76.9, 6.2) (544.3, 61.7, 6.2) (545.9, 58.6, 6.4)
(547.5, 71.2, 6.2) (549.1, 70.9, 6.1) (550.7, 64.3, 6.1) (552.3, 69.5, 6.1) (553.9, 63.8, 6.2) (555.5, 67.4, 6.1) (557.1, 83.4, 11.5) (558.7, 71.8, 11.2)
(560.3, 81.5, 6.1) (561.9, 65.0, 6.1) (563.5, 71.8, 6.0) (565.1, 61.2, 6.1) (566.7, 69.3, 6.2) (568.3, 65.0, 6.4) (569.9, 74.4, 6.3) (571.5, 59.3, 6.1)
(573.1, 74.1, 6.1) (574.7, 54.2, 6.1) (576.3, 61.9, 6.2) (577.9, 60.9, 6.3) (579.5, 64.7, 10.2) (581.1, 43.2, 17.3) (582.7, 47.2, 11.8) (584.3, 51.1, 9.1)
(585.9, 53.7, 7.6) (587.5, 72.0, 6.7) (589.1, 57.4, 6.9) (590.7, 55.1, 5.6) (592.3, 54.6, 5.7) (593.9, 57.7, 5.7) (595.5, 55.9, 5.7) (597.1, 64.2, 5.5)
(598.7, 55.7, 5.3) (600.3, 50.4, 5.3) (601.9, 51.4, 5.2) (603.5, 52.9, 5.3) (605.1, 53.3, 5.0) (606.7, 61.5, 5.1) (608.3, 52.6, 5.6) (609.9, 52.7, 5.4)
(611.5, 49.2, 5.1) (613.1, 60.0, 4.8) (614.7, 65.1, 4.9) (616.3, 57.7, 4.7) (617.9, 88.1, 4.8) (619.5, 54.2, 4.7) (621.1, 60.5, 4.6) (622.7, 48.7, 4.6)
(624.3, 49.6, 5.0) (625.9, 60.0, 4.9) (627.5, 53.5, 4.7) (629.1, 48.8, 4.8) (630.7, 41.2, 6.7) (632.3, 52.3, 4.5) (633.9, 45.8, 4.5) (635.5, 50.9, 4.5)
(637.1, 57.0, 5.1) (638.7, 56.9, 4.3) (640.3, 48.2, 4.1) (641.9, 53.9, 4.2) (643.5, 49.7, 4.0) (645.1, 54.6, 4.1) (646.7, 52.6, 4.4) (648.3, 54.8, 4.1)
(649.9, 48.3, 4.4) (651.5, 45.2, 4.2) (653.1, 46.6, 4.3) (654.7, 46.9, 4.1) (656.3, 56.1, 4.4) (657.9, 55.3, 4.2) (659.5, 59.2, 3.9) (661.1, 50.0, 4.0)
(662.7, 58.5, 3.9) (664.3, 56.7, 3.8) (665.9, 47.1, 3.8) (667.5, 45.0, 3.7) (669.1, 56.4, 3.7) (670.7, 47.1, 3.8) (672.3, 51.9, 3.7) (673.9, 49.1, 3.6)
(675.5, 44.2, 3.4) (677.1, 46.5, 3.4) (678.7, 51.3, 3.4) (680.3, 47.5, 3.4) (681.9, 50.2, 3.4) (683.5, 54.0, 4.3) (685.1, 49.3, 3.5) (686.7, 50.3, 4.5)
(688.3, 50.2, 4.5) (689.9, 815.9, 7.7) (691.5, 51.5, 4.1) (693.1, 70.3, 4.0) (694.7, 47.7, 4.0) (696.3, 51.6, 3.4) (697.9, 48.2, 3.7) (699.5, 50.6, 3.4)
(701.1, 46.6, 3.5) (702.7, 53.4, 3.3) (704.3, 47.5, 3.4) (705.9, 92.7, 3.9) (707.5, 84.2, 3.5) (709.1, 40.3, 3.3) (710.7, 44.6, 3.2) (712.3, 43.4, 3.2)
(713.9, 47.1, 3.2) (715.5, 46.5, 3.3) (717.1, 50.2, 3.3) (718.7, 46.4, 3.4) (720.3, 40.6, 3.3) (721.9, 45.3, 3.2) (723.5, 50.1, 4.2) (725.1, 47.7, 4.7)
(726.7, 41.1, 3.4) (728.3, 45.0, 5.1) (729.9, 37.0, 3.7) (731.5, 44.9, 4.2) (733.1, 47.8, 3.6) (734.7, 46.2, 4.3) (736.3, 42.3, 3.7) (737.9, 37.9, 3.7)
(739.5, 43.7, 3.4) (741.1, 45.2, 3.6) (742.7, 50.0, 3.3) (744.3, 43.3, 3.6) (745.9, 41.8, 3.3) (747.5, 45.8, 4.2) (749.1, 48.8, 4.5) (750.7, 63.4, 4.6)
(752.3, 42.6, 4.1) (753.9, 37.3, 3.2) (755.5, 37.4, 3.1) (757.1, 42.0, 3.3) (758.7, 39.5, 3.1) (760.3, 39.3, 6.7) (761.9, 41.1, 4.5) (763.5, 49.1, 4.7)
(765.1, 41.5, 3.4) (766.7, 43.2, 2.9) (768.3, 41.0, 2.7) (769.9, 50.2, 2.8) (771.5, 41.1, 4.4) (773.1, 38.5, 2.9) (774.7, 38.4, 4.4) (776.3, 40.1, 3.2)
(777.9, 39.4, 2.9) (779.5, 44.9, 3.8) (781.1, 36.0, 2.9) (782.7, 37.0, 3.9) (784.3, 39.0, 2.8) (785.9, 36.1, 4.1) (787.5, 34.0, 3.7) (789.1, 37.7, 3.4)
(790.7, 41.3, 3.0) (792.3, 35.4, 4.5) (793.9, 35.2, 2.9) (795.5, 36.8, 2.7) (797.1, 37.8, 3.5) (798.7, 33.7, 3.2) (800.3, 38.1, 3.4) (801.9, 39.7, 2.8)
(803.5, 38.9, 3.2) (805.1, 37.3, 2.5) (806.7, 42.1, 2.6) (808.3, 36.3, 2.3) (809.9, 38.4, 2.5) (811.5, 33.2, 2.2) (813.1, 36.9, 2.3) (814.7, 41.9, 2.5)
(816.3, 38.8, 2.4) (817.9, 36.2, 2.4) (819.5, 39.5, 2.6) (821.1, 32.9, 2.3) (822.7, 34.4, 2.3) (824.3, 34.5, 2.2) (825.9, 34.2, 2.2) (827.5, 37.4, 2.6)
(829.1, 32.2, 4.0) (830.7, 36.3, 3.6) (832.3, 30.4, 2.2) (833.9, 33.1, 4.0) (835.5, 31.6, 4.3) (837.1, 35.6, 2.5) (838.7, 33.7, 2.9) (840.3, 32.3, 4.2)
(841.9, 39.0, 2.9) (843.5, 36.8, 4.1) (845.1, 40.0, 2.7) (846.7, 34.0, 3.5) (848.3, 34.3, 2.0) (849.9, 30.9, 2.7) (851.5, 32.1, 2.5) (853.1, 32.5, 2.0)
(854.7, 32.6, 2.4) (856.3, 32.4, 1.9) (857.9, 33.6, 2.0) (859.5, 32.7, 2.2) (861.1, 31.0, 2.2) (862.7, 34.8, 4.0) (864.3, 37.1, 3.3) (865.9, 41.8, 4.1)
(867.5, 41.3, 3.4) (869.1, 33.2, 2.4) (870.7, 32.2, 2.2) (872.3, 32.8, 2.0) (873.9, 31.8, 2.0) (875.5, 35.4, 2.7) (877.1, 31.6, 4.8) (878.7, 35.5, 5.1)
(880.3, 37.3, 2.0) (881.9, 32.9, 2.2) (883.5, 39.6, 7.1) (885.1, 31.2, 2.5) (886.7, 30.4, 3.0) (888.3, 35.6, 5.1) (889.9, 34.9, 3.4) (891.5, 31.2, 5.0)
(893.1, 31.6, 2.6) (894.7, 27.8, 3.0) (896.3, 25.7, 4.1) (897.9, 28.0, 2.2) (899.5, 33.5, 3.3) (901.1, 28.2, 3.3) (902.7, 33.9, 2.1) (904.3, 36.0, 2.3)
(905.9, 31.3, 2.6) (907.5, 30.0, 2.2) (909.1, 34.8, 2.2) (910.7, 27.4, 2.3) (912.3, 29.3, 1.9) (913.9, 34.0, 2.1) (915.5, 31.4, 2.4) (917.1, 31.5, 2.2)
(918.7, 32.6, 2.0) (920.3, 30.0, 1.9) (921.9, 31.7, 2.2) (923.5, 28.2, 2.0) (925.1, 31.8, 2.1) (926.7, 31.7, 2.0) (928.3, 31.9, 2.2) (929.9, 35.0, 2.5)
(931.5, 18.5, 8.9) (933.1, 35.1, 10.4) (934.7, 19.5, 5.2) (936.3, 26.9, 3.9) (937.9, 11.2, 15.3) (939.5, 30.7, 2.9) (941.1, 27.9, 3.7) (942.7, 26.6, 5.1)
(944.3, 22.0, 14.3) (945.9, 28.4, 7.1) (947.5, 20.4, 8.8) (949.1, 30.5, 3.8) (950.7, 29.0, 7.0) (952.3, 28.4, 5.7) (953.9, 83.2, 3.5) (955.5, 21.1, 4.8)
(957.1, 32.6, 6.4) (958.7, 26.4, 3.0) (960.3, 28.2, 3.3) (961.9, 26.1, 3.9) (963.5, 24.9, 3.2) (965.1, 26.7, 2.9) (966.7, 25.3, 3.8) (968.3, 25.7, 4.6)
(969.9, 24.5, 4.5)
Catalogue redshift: 0.052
